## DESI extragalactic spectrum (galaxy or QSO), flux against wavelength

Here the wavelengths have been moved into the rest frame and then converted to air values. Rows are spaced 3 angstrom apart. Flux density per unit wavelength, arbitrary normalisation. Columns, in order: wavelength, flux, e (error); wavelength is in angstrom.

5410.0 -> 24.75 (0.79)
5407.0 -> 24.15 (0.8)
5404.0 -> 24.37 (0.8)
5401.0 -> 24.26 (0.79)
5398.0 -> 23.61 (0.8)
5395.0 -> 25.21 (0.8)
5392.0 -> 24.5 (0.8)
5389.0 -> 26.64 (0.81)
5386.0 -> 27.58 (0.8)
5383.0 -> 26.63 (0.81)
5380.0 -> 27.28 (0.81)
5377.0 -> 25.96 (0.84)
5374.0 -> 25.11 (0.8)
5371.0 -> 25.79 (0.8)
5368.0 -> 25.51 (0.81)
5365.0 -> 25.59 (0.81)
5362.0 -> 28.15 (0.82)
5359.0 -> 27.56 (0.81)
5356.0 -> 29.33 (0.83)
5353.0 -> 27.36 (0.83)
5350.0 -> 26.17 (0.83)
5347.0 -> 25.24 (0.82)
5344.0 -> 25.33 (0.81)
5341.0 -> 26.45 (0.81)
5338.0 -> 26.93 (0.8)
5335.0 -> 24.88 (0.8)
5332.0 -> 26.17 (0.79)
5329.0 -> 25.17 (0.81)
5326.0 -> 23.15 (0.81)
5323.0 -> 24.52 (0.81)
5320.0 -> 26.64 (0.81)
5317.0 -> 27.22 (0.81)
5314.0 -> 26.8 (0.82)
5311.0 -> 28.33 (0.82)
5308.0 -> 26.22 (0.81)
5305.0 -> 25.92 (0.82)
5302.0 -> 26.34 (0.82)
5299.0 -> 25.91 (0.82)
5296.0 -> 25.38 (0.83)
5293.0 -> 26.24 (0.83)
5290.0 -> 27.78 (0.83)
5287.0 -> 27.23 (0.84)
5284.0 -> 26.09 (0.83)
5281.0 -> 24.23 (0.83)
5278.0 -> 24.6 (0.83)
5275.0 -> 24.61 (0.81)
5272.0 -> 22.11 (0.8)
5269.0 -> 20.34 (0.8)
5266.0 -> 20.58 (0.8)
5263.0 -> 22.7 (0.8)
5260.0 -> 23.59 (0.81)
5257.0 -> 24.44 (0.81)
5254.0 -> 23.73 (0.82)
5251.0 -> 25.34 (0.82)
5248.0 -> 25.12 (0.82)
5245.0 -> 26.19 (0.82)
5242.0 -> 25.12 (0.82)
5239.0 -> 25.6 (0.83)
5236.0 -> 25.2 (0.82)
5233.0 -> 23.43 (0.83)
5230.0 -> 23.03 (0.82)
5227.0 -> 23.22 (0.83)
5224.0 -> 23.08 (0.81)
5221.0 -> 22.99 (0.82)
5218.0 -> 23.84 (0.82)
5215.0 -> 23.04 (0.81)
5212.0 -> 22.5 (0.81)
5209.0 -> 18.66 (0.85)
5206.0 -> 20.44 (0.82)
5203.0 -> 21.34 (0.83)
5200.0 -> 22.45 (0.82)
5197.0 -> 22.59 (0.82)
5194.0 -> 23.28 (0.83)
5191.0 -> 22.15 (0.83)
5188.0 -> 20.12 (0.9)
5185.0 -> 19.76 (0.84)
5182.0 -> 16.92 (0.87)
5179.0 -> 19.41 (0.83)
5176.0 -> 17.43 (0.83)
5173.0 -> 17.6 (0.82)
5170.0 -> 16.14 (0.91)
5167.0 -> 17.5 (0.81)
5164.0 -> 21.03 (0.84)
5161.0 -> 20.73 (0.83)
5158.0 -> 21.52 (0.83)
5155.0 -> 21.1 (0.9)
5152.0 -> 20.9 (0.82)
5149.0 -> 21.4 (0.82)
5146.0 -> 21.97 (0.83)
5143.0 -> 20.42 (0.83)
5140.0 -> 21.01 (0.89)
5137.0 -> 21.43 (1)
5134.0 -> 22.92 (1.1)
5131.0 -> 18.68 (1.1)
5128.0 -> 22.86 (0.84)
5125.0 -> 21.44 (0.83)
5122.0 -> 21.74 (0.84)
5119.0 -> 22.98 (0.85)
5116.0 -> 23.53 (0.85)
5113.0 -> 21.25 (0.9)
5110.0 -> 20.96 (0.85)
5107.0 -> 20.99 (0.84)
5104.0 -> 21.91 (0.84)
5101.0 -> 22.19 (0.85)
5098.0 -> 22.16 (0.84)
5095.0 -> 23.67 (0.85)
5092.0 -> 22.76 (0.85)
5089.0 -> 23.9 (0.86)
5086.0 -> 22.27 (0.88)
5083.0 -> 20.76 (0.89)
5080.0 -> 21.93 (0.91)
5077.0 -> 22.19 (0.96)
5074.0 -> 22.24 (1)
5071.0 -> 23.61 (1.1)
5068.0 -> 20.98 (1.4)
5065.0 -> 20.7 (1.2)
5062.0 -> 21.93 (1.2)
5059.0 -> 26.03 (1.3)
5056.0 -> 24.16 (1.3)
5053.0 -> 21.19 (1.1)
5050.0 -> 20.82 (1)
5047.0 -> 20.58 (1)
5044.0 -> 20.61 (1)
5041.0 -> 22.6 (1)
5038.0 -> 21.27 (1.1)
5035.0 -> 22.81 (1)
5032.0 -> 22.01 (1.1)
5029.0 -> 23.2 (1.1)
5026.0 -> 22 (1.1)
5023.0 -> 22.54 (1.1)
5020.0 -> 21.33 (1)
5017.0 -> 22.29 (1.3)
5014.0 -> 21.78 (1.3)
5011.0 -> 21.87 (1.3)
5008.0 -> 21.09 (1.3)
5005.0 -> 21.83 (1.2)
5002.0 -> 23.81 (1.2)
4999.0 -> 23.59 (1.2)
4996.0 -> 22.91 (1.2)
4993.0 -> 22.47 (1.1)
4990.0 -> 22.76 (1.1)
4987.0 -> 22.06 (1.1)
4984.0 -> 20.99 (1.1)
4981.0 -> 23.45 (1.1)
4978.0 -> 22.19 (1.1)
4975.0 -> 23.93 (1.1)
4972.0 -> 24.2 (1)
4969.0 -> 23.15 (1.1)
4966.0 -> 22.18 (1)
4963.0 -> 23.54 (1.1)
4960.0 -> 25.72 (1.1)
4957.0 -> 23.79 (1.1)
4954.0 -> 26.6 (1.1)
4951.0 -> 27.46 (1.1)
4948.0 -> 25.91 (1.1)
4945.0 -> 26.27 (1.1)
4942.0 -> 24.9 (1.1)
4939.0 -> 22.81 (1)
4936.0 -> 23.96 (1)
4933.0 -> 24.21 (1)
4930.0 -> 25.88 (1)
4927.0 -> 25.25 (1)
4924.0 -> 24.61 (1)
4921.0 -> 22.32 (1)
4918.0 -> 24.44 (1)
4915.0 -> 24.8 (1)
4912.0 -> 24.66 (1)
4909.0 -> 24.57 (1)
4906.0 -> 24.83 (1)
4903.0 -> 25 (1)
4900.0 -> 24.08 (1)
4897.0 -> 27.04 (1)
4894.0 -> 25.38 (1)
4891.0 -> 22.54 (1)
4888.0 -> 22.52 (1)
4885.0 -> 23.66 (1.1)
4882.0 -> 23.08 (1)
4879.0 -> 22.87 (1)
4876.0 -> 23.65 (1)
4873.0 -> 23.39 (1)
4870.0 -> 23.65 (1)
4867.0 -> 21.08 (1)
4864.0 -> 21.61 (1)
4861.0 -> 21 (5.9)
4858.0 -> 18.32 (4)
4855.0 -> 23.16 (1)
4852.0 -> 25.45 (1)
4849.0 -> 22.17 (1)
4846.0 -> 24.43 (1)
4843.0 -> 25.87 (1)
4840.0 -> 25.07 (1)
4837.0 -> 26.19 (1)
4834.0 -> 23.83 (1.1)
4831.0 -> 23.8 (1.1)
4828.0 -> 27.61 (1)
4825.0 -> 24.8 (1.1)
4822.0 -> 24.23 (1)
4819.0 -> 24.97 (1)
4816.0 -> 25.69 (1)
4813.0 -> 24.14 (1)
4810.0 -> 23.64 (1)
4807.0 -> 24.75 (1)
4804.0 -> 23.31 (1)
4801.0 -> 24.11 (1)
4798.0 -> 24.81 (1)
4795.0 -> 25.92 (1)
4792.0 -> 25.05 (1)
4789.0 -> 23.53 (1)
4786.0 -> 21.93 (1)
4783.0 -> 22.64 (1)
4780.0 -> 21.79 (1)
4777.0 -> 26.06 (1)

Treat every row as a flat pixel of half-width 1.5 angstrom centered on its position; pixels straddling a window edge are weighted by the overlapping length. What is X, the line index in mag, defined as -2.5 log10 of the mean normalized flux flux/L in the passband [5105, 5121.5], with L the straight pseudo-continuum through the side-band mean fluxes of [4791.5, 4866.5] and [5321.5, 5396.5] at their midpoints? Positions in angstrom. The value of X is 0.150 mag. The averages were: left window 24.1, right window 26.1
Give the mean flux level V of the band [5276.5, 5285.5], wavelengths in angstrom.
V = 25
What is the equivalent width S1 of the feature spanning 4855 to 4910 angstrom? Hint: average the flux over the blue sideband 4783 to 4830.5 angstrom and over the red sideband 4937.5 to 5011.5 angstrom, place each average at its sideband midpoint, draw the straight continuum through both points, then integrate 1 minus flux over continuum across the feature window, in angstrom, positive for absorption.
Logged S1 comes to 2.0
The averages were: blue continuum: 24.5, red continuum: 23.6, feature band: 23.2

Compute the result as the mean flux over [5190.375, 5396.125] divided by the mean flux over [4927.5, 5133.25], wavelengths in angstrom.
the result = 1.09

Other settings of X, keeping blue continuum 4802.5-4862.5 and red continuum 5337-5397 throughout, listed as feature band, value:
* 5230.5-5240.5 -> 0.05 mag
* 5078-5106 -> 0.13 mag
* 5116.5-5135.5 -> 0.16 mag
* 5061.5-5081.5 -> 0.15 mag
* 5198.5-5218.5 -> 0.19 mag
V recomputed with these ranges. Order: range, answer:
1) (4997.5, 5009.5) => 22.6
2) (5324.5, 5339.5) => 25.3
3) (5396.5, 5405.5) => 24.1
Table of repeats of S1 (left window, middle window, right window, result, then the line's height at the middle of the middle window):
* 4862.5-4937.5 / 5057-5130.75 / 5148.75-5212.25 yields -3.14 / 21.3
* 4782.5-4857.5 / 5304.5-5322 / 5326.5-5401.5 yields -0.62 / 25.9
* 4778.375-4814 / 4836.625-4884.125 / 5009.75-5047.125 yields 0.36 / 23.3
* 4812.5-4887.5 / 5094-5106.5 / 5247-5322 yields 1.12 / 24.5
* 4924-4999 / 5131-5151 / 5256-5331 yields 2.68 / 24.6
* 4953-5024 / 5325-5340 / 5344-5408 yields 0.16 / 25.7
